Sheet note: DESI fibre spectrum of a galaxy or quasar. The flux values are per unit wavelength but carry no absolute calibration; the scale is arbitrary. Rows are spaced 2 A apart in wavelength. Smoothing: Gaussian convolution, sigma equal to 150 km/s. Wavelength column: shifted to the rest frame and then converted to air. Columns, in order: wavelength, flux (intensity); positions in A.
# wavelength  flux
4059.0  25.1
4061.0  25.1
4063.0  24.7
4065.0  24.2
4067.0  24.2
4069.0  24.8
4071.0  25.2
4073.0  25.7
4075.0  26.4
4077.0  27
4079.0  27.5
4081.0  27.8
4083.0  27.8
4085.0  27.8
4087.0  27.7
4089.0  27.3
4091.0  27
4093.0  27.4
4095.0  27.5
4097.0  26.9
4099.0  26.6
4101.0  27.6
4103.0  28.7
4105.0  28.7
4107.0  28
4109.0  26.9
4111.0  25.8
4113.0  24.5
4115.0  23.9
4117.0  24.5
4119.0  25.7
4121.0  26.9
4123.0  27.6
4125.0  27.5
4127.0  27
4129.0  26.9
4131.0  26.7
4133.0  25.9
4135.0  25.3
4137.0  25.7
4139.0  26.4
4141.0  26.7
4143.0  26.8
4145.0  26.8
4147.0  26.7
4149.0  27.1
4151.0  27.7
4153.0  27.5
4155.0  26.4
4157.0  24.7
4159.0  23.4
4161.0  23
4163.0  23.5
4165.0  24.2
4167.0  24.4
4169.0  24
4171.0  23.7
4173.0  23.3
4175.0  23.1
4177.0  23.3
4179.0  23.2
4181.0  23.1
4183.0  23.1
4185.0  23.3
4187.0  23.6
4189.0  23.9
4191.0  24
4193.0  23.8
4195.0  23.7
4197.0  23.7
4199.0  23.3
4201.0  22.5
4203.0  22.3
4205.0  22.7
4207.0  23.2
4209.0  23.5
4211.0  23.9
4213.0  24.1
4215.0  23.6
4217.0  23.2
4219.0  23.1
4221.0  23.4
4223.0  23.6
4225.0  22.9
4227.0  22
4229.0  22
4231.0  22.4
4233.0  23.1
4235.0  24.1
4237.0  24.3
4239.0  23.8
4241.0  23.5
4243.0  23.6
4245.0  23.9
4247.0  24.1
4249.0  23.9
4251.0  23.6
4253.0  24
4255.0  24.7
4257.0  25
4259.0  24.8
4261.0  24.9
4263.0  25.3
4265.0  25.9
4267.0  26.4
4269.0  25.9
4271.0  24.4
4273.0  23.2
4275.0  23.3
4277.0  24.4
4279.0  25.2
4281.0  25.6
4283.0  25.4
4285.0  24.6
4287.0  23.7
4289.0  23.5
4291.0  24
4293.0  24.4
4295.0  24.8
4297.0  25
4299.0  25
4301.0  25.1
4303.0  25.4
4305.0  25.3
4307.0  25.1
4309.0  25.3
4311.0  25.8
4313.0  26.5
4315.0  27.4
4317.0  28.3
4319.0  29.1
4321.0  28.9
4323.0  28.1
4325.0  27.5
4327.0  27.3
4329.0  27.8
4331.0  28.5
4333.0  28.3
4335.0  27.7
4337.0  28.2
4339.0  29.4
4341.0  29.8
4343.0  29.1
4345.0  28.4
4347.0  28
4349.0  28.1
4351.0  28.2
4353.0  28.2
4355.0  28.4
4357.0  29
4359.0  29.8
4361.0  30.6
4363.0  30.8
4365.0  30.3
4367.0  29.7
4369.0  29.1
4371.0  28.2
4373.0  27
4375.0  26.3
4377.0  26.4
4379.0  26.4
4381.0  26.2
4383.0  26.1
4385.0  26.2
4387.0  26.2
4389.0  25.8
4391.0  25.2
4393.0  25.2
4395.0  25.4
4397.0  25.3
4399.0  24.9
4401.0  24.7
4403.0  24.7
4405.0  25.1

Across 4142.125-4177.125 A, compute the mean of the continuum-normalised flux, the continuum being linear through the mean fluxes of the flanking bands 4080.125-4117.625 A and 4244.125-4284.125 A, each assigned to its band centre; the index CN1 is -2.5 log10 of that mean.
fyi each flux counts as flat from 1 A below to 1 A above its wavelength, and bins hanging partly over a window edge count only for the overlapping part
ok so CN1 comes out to 0.05 mag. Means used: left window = 27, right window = 24.7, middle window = 25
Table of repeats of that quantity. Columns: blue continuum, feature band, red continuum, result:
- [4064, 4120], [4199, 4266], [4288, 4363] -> 0.14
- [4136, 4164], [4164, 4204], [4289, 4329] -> 0.11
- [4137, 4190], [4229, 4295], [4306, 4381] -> 0.10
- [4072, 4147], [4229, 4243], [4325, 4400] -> 0.16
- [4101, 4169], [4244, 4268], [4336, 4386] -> 0.11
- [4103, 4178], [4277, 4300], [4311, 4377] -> 0.13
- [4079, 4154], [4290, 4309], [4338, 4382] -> 0.13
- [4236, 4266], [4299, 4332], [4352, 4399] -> -0.04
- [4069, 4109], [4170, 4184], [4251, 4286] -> 0.12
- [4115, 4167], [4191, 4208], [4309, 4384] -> 0.15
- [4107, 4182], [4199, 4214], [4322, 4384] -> 0.14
